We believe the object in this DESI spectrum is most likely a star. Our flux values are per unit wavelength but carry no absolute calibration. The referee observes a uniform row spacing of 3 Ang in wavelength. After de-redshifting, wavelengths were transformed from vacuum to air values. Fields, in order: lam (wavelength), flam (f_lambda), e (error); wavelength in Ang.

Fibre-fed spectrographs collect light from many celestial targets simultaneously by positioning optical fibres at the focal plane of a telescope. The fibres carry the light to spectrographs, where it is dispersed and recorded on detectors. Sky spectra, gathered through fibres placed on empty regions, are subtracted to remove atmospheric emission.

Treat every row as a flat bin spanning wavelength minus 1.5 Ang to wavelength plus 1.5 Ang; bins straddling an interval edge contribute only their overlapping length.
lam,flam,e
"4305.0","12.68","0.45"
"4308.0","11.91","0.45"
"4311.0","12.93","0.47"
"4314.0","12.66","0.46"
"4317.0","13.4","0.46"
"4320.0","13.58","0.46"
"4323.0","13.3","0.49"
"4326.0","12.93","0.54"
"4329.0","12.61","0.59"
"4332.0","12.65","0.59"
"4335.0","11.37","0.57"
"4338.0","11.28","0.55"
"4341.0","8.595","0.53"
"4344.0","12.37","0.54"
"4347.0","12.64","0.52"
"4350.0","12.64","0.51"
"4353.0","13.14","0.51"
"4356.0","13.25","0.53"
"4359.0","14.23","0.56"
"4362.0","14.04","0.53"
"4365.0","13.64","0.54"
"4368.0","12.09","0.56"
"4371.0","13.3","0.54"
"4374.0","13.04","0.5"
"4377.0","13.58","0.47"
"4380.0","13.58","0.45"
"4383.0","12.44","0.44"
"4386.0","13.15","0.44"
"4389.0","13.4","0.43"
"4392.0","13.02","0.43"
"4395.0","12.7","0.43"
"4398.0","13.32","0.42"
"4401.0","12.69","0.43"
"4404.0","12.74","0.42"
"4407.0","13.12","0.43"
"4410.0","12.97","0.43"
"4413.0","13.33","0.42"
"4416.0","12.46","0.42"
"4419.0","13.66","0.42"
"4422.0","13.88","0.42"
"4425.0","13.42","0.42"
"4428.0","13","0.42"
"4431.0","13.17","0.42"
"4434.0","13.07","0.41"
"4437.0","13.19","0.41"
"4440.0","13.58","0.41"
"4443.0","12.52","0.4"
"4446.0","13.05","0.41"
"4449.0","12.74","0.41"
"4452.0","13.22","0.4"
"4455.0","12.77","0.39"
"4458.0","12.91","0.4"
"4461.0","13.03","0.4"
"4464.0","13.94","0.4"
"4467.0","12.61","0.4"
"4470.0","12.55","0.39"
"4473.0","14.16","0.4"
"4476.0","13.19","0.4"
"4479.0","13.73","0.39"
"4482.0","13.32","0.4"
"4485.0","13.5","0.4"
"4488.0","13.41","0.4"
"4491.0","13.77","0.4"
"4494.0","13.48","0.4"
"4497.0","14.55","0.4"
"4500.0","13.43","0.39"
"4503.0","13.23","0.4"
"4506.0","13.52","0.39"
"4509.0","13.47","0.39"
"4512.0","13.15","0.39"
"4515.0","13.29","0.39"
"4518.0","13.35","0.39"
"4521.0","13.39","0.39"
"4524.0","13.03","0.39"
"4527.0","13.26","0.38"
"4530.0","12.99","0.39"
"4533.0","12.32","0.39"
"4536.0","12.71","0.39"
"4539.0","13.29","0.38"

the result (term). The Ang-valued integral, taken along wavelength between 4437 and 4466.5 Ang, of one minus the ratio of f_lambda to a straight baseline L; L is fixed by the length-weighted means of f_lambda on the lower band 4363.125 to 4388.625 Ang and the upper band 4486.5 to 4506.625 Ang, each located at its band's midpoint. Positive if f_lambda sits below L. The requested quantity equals 0.8 Ang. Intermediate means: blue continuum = 13.1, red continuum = 13.6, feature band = 13.1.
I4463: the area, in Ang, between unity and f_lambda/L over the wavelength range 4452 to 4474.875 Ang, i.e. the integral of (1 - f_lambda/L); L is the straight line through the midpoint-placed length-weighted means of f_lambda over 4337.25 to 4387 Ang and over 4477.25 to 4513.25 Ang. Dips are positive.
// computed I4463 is 0.4 Ang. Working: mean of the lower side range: 12.8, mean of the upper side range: 13.5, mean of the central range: 13.1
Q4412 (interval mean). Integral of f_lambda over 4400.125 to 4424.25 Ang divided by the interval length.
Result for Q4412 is 13.1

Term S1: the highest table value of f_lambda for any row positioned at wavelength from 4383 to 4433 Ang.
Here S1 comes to 13.88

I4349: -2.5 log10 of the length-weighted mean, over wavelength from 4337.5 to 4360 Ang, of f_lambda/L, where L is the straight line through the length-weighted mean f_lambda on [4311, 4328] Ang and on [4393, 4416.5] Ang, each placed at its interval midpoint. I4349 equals 0.07 mag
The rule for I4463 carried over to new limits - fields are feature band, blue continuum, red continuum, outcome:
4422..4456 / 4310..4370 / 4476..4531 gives 0.1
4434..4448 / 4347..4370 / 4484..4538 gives 0.2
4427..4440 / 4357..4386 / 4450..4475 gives 0.0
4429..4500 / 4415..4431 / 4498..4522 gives 0.3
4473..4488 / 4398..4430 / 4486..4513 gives 0.0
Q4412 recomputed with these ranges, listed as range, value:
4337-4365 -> 12.5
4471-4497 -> 13.6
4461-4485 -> 13.3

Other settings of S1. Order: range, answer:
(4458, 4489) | 14.16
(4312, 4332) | 13.58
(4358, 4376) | 14.23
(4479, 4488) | 13.73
